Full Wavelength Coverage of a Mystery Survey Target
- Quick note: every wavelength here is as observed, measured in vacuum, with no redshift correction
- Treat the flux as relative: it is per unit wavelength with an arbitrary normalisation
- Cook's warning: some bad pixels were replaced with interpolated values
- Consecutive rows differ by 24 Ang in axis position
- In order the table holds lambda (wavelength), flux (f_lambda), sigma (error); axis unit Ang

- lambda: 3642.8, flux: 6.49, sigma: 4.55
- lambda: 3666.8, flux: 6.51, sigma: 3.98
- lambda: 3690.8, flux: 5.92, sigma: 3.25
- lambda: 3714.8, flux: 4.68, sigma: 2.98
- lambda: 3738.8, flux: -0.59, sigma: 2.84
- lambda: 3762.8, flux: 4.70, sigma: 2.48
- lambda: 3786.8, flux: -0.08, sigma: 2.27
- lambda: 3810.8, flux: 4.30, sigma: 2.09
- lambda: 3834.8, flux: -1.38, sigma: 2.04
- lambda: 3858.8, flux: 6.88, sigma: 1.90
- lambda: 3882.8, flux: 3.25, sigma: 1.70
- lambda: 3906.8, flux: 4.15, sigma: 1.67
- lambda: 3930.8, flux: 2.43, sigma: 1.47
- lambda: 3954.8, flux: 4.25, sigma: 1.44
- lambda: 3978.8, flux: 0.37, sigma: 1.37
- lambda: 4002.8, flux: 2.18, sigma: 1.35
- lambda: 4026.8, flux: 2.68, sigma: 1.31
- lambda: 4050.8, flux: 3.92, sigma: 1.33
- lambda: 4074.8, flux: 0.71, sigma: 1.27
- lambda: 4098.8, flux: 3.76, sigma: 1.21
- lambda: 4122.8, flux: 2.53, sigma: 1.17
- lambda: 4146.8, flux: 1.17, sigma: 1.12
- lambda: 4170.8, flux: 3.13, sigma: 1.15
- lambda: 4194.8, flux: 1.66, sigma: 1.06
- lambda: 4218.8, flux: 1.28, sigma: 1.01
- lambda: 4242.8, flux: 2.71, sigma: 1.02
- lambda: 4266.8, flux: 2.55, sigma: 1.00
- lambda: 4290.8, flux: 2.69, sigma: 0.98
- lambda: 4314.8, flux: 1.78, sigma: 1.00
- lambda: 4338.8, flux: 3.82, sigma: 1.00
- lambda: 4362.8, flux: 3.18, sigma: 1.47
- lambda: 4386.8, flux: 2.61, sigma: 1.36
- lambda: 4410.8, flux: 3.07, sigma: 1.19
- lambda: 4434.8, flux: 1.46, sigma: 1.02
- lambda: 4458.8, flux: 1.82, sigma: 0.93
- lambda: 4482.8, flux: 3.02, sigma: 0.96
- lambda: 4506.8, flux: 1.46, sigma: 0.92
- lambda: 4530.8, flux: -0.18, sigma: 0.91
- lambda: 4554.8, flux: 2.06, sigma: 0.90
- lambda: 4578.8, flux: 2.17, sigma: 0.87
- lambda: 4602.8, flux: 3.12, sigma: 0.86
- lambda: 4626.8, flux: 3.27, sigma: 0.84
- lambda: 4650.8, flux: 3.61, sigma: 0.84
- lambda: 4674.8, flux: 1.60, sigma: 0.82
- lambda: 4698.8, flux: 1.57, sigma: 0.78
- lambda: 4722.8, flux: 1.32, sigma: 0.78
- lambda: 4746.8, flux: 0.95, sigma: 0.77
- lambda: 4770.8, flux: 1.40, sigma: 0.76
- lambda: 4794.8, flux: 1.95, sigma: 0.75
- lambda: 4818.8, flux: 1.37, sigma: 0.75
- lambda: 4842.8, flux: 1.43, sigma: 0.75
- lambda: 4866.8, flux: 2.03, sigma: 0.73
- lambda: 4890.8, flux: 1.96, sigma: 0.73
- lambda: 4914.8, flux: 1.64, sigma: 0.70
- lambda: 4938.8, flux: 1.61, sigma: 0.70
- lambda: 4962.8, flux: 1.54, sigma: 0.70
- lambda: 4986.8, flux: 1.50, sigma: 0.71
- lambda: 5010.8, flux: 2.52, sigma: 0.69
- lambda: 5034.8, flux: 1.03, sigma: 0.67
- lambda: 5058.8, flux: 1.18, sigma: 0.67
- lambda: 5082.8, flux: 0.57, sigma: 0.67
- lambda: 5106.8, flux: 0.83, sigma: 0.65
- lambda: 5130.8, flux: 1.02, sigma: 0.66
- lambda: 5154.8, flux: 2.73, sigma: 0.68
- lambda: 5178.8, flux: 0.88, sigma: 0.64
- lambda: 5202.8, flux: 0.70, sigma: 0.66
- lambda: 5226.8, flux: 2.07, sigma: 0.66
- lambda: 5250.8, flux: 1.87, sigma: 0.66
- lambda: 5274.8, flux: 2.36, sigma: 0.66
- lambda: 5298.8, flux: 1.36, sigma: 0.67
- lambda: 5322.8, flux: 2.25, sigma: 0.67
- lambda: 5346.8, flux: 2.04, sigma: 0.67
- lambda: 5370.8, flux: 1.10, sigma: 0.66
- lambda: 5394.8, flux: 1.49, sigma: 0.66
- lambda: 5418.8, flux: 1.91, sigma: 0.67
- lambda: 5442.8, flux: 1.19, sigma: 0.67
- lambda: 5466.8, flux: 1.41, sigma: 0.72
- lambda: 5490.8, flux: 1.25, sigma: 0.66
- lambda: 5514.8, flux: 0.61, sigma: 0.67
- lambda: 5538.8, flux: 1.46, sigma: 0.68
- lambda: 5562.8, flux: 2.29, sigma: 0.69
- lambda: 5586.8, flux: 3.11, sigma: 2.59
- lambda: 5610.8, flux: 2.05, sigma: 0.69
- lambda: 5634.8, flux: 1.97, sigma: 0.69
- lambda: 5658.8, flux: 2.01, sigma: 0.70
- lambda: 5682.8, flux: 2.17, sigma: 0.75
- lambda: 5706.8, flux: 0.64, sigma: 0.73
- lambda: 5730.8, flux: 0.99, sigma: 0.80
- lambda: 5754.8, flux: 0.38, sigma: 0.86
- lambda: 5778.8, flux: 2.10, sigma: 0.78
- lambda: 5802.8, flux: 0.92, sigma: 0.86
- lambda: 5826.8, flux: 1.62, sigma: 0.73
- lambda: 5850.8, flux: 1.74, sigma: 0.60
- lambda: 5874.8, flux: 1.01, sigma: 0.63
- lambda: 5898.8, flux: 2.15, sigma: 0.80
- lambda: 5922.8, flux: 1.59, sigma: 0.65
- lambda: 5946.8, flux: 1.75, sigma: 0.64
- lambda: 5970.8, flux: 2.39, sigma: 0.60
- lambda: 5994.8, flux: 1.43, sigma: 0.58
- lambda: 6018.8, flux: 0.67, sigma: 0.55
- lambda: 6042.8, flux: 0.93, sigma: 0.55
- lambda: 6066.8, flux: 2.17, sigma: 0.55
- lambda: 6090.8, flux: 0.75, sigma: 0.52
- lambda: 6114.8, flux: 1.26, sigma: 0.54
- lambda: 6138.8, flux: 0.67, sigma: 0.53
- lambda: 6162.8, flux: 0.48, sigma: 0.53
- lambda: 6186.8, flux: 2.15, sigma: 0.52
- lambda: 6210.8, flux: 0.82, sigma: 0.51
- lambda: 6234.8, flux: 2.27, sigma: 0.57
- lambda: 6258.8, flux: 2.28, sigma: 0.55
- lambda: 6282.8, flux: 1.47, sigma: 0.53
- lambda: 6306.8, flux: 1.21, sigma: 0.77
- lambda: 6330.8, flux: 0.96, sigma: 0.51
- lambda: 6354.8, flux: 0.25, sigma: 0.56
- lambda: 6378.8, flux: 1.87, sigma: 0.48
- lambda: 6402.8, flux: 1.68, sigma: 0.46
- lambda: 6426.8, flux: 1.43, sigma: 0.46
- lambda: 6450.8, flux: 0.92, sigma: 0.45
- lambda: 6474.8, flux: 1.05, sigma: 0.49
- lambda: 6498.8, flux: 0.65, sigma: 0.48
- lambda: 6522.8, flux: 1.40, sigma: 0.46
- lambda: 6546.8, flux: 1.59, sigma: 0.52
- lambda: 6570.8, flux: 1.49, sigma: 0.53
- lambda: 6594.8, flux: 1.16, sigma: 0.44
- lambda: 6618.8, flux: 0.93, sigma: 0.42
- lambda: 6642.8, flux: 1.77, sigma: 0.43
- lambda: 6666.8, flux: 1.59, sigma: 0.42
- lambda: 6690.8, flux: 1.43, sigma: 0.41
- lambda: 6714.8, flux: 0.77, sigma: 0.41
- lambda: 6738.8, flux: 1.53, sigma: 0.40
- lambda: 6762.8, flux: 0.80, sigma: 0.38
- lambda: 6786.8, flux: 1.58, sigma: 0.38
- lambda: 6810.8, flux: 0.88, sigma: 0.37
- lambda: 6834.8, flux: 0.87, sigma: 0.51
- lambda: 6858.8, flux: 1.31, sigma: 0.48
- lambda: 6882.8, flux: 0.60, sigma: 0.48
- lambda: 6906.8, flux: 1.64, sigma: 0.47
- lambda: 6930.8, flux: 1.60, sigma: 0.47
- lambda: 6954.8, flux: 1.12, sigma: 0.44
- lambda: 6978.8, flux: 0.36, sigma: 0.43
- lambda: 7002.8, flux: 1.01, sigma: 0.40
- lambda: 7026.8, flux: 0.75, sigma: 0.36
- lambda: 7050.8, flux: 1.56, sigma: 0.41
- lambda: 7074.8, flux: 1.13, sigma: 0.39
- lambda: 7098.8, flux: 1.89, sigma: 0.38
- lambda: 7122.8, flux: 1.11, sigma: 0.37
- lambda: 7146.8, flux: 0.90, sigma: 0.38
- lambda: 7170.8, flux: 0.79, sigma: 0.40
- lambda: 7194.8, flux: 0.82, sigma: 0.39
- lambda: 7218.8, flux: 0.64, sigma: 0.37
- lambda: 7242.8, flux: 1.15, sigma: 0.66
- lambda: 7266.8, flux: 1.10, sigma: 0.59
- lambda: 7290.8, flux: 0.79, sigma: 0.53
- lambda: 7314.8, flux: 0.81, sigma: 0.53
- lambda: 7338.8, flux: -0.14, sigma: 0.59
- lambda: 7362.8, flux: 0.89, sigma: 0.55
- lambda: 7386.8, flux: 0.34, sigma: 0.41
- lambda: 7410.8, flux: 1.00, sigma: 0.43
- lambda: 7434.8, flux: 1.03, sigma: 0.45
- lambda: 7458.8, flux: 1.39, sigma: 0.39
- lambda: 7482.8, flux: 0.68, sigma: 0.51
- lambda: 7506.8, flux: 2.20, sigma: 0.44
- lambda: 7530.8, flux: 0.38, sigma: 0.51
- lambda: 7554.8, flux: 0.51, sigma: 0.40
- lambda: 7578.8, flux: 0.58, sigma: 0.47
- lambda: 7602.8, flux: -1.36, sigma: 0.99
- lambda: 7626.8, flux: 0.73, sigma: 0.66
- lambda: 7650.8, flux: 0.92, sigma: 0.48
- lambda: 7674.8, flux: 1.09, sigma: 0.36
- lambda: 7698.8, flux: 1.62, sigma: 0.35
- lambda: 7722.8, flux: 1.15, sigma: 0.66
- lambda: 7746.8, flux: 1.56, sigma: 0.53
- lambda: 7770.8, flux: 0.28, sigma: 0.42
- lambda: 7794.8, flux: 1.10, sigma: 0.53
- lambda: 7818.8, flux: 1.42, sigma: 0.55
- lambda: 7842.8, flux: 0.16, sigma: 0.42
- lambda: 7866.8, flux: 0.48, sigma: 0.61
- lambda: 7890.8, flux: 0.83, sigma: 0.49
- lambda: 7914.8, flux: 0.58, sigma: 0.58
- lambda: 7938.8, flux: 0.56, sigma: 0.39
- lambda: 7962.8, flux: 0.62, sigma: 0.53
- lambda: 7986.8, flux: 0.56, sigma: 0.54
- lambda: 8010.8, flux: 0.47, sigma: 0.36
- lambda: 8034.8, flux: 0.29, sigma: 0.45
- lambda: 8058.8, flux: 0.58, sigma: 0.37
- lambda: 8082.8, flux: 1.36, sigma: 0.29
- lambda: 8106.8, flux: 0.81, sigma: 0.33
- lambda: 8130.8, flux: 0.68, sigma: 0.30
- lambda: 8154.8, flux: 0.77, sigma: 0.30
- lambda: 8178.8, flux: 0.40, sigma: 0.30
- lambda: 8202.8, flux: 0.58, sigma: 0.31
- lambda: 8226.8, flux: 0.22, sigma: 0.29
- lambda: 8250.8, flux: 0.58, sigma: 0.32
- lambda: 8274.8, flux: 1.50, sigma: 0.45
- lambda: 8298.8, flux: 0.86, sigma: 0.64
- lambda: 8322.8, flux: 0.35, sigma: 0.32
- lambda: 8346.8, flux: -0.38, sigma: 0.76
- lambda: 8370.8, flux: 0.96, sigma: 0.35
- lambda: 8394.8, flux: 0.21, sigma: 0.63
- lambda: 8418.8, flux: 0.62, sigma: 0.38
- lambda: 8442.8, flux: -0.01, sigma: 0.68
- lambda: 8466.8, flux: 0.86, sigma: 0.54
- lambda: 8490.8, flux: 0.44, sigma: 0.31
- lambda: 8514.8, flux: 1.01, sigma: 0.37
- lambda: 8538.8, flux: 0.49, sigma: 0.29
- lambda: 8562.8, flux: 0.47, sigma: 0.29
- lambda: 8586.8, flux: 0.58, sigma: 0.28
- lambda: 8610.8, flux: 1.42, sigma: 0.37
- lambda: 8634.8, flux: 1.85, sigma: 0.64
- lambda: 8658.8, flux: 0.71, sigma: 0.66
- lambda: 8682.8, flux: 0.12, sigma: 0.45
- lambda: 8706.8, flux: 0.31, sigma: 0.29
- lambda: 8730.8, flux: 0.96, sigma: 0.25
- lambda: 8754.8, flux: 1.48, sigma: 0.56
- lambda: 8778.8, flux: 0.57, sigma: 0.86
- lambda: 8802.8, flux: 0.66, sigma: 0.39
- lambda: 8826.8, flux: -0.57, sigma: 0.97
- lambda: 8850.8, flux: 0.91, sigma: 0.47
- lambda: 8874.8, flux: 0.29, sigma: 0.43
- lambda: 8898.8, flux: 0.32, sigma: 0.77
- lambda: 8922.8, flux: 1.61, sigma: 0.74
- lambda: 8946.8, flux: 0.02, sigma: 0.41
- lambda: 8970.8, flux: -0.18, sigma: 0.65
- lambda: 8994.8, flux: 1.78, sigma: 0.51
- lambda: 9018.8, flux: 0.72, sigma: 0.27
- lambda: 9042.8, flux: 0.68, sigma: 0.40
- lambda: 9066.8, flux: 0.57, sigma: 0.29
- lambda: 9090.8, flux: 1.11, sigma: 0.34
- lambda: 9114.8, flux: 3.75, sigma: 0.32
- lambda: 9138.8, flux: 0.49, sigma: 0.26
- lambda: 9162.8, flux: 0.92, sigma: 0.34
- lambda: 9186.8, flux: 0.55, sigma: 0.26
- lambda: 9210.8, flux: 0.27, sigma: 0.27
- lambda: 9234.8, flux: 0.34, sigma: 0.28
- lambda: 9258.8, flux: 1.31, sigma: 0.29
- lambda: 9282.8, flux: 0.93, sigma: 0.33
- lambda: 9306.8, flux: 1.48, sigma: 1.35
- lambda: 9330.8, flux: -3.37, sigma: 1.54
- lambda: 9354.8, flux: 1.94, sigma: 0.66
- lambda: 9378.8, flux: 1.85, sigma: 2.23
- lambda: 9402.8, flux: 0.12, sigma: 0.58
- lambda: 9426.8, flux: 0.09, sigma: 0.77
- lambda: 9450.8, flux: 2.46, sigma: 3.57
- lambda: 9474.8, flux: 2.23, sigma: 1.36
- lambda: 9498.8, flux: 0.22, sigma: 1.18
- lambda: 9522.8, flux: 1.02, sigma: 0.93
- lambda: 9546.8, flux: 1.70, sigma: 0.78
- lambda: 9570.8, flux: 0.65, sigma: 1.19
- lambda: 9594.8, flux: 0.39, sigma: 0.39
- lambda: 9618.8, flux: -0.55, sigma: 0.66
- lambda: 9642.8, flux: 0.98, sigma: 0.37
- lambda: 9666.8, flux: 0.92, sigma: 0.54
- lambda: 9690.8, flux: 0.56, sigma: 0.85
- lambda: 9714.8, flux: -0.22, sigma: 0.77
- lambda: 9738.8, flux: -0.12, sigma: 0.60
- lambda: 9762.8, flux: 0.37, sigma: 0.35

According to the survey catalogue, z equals 1.443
